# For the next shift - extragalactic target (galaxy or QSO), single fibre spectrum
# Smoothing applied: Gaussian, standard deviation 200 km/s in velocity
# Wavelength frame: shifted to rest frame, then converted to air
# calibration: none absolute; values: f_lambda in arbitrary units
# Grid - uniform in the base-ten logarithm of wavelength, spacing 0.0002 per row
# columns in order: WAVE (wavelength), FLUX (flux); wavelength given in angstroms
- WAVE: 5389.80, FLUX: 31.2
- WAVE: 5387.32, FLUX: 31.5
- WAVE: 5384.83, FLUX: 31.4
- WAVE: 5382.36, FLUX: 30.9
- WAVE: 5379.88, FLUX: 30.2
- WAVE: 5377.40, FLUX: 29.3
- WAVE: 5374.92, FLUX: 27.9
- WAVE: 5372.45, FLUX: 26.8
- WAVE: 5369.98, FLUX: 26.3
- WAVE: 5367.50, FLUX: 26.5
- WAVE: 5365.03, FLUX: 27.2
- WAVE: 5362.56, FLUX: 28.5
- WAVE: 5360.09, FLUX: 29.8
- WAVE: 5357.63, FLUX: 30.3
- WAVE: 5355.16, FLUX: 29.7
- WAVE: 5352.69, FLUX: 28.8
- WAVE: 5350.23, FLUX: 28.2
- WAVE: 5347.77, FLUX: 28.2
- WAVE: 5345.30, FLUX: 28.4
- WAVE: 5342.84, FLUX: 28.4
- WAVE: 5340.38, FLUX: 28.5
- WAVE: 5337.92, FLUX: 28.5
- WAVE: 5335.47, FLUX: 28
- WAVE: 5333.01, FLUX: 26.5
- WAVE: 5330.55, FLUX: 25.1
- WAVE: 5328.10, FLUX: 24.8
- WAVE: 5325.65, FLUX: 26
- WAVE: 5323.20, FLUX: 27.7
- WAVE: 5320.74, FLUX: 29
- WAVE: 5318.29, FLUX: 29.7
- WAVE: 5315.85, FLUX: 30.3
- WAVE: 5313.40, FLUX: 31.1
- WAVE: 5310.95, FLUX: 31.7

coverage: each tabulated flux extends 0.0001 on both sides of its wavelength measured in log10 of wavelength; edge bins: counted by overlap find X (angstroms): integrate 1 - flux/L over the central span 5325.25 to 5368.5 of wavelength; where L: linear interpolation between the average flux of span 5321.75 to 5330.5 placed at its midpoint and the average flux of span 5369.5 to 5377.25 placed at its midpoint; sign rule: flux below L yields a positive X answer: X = -2.0 angstroms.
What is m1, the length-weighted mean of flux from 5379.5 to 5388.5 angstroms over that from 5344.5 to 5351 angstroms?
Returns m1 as 1.10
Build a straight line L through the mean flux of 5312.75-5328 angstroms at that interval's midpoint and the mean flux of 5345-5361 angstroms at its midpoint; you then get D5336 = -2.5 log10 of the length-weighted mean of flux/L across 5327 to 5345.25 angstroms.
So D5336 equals 0.06 mag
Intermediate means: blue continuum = 28.6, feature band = 27.2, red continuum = 29.1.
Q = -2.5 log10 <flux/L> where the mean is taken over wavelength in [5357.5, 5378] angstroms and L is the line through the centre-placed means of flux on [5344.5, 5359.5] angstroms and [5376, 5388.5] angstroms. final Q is 0.07 mag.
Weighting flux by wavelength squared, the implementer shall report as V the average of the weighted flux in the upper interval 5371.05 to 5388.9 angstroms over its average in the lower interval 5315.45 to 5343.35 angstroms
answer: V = 1.1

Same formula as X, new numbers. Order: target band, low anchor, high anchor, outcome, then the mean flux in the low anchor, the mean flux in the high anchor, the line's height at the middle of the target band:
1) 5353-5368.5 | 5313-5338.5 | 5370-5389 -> 0.11 angstroms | 27.8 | 29.5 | 28.9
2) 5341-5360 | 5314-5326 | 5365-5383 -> -0.32 angstroms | 28.9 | 28.1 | 28.4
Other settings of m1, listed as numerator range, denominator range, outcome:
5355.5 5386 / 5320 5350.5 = 1.05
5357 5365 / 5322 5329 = 1.11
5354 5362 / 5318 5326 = 1.06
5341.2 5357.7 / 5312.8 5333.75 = 1.04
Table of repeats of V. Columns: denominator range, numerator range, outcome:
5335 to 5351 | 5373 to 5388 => 1.07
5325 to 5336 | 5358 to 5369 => 1.10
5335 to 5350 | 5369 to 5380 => 1.00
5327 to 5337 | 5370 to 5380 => 1.09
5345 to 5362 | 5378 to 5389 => 1.07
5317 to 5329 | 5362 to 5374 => 1.00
